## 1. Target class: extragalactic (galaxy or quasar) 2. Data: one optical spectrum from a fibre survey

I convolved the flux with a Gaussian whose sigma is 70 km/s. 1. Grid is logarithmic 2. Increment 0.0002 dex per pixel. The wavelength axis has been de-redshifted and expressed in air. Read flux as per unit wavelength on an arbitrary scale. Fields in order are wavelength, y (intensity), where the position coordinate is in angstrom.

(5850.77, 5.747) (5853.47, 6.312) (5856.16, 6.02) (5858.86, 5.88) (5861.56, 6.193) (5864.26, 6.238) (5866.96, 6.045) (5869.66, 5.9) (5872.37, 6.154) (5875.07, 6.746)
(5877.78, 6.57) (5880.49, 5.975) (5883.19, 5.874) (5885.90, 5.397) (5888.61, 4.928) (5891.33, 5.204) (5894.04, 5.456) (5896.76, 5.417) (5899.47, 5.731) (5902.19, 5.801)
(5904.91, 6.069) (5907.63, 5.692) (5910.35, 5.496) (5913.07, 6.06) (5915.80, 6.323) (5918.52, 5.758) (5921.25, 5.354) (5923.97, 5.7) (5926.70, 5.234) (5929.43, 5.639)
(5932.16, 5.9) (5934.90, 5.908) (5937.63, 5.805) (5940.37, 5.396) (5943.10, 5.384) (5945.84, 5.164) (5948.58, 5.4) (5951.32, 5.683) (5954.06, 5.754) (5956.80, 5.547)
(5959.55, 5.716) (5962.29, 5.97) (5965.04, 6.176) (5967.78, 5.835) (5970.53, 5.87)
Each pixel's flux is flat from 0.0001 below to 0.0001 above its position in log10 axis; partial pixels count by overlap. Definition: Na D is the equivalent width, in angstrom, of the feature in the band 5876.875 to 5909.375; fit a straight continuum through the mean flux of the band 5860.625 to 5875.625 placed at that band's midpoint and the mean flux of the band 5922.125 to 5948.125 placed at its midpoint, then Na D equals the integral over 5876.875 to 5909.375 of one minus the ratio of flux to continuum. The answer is 1.6 angstrom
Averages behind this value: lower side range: 6.19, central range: 5.66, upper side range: 5.56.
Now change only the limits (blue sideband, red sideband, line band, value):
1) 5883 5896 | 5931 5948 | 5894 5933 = -1.9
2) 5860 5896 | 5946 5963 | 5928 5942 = -0.1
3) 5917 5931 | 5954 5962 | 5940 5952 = 0.5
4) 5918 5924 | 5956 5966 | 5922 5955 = 0.7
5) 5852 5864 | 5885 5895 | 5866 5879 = -1.3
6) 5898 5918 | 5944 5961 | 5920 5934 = 0.4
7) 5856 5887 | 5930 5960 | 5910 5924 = -0.1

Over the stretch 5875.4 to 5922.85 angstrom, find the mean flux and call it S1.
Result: 5.73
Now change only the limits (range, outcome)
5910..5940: 5.74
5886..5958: 5.6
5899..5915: 5.83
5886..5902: 5.38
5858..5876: 6.16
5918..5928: 5.49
